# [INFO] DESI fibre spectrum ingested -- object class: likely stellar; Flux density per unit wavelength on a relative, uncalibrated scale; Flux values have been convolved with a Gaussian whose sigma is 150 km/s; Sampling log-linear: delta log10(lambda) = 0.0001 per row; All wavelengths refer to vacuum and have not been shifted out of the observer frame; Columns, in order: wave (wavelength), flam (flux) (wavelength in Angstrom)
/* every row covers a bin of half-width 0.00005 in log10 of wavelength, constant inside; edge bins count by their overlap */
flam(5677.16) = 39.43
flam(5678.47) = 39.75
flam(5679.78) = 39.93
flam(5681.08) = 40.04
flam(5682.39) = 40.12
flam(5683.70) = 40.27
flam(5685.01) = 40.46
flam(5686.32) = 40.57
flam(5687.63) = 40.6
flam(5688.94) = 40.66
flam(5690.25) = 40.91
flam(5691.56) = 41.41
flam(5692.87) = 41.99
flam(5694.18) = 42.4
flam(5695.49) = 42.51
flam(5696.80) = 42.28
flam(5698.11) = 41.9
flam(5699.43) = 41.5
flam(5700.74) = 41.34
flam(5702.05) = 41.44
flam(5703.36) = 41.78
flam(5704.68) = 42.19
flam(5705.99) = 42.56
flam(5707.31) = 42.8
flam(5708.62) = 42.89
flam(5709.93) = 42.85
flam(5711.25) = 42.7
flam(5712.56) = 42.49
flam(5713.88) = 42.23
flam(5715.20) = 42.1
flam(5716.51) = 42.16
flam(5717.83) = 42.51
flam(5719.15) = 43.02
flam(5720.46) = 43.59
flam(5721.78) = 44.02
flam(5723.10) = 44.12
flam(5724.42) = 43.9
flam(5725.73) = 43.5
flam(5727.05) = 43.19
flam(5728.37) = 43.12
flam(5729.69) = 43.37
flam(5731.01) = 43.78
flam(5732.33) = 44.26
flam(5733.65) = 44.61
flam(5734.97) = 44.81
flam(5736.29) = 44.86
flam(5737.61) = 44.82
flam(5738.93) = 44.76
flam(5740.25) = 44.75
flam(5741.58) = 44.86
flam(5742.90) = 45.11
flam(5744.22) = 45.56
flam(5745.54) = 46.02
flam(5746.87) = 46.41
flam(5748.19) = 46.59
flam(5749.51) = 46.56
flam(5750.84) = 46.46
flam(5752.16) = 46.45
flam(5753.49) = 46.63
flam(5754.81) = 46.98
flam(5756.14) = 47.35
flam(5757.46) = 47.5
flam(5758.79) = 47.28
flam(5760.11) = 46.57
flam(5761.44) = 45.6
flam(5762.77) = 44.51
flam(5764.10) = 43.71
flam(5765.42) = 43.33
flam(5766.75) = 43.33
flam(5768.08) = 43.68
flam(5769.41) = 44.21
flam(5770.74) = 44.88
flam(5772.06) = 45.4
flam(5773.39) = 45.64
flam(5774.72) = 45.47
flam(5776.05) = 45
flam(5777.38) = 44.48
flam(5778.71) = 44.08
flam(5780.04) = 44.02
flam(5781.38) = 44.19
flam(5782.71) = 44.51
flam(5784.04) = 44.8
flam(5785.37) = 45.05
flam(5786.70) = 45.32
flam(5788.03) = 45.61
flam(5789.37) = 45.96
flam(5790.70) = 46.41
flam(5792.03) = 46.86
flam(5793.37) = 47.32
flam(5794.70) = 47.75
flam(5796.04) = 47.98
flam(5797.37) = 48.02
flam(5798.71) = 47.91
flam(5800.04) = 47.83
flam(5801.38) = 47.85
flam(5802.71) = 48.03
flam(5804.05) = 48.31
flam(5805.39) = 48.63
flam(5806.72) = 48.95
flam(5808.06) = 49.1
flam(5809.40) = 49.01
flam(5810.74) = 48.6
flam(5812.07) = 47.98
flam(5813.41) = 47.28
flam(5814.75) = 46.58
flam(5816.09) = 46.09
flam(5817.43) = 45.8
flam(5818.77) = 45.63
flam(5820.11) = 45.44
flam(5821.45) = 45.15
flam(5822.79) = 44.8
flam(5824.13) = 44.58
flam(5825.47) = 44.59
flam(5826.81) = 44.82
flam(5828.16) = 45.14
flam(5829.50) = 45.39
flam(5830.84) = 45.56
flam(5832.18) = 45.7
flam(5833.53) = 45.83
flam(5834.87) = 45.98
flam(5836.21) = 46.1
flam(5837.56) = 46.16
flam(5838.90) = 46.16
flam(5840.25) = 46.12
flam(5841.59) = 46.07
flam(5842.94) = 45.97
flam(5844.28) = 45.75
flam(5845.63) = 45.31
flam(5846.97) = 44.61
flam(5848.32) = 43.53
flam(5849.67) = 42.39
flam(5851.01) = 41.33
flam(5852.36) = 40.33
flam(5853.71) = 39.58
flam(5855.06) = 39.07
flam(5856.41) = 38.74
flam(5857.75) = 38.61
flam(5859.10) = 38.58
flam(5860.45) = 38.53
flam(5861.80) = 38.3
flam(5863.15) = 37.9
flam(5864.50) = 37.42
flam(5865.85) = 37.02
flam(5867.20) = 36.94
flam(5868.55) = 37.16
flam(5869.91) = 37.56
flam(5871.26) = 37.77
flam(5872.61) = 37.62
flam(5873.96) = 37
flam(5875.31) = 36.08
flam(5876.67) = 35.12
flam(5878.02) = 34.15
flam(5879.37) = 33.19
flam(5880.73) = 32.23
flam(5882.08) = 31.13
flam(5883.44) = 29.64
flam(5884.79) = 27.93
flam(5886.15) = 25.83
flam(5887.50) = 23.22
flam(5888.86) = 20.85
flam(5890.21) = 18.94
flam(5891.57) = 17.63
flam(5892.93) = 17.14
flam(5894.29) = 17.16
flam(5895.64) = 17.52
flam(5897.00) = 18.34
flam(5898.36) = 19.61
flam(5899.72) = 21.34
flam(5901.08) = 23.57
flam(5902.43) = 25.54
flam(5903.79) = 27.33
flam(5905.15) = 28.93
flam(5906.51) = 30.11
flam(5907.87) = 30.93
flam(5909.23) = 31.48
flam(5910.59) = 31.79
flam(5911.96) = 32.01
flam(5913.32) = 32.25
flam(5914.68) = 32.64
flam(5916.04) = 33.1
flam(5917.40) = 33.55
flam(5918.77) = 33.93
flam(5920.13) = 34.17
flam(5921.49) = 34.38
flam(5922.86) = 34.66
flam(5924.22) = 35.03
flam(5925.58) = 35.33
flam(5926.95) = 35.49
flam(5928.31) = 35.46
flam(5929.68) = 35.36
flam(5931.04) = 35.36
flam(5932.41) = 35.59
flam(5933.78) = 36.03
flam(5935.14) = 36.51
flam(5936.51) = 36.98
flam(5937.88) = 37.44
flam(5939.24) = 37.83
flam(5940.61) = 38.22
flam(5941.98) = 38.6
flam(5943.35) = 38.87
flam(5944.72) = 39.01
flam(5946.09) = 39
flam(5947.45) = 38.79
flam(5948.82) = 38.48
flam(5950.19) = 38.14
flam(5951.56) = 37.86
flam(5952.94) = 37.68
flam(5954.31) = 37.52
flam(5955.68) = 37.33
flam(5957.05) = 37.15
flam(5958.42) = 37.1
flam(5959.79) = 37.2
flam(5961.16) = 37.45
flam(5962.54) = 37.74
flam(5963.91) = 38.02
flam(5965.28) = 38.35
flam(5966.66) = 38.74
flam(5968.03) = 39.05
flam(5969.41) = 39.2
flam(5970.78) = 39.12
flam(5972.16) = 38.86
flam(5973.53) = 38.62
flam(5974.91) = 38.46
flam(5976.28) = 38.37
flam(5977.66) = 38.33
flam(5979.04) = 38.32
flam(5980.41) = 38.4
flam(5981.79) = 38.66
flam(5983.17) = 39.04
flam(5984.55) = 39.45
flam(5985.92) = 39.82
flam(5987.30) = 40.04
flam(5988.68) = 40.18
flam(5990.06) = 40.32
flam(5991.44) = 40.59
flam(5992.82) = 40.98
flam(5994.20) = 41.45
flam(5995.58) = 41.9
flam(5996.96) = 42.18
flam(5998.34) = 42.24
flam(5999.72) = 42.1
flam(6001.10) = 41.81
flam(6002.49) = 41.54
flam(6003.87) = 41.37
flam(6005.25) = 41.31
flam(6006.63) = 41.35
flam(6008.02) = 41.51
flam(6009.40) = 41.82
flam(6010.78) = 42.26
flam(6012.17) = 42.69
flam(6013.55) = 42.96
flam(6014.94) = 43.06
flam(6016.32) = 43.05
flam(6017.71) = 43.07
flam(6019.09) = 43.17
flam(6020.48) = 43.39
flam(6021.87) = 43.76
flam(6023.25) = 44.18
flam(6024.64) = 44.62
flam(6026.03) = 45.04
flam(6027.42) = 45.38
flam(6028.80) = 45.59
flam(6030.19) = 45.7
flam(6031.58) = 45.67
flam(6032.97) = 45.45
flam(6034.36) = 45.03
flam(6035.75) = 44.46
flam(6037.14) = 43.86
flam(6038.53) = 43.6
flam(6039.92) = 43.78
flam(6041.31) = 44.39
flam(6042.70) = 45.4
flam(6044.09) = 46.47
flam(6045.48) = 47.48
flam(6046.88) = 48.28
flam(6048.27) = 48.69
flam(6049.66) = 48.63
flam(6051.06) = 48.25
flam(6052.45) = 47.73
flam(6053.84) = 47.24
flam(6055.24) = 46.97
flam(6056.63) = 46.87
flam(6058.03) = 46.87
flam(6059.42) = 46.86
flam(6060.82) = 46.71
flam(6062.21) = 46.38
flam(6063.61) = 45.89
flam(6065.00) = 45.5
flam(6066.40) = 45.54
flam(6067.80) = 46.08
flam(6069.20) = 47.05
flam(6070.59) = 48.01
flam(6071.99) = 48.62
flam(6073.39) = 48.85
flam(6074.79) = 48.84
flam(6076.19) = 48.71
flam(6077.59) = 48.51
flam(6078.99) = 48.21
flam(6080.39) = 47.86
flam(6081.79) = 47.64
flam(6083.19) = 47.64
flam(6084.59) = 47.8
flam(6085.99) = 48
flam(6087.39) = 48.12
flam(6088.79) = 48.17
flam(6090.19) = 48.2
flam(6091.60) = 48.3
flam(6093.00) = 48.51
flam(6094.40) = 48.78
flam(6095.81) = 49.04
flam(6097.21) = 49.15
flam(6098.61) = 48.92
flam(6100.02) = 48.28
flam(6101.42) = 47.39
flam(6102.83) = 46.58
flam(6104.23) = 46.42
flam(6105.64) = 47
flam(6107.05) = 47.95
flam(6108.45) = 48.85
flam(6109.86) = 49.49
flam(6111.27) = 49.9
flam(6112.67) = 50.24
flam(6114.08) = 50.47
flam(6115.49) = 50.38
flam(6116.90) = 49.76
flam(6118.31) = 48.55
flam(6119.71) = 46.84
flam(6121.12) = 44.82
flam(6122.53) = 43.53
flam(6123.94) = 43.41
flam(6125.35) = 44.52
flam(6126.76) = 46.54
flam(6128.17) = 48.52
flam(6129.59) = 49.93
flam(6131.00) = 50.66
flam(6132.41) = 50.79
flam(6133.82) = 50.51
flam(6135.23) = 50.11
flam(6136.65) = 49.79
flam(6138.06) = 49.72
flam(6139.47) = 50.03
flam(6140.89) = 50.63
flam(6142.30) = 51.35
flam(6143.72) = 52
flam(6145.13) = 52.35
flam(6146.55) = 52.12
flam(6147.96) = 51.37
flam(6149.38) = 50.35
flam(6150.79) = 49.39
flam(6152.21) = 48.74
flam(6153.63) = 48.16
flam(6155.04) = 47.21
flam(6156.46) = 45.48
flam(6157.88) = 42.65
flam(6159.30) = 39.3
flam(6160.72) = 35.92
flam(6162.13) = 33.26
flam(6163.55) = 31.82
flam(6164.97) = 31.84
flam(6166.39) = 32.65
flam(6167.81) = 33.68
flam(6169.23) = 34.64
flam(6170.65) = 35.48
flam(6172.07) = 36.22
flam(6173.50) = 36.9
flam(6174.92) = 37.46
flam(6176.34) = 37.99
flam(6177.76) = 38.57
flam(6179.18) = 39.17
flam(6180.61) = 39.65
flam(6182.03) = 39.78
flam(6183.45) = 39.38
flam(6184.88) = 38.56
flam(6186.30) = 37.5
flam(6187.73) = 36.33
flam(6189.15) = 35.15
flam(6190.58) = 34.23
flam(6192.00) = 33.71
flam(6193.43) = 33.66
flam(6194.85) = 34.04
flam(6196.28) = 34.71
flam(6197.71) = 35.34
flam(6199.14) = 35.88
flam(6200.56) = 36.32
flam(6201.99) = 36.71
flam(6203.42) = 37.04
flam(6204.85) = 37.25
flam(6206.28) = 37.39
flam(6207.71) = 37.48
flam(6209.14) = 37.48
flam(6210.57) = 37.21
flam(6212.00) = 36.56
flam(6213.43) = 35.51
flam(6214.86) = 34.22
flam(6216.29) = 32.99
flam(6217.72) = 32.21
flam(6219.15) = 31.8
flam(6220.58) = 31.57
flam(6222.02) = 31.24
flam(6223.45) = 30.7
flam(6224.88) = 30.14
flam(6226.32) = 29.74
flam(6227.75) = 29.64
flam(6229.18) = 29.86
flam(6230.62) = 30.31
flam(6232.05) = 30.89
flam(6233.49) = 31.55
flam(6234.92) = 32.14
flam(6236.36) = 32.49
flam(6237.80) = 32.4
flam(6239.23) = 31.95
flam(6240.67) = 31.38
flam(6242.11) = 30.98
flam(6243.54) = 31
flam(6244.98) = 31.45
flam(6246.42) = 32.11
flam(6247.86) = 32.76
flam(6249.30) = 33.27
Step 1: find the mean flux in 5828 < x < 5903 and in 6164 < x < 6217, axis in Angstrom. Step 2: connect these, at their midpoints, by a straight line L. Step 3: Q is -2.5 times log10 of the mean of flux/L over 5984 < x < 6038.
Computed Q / -0.19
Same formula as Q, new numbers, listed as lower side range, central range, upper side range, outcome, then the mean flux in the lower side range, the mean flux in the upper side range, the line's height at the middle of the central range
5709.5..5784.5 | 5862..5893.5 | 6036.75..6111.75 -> 0.41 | 44.6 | 47.5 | 45.7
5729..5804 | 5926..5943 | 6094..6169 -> 0.25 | 45.6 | 46.6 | 46.1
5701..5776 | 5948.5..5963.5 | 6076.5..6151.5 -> 0.24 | 44.4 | 48.7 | 46.9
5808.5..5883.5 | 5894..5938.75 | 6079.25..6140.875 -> 0.37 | 41.9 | 48.3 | 43.6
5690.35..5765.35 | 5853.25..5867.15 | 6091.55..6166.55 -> 0.18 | 44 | 47.1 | 45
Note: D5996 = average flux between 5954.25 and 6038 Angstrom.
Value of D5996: 41.1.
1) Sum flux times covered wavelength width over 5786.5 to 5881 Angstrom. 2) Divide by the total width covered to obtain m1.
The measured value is 43.5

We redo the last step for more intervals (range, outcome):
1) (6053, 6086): 47.3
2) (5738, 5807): 46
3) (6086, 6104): 48.2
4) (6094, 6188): 44.9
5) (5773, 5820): 46.6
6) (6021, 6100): 46.9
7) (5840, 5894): 35.6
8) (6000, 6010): 41.5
